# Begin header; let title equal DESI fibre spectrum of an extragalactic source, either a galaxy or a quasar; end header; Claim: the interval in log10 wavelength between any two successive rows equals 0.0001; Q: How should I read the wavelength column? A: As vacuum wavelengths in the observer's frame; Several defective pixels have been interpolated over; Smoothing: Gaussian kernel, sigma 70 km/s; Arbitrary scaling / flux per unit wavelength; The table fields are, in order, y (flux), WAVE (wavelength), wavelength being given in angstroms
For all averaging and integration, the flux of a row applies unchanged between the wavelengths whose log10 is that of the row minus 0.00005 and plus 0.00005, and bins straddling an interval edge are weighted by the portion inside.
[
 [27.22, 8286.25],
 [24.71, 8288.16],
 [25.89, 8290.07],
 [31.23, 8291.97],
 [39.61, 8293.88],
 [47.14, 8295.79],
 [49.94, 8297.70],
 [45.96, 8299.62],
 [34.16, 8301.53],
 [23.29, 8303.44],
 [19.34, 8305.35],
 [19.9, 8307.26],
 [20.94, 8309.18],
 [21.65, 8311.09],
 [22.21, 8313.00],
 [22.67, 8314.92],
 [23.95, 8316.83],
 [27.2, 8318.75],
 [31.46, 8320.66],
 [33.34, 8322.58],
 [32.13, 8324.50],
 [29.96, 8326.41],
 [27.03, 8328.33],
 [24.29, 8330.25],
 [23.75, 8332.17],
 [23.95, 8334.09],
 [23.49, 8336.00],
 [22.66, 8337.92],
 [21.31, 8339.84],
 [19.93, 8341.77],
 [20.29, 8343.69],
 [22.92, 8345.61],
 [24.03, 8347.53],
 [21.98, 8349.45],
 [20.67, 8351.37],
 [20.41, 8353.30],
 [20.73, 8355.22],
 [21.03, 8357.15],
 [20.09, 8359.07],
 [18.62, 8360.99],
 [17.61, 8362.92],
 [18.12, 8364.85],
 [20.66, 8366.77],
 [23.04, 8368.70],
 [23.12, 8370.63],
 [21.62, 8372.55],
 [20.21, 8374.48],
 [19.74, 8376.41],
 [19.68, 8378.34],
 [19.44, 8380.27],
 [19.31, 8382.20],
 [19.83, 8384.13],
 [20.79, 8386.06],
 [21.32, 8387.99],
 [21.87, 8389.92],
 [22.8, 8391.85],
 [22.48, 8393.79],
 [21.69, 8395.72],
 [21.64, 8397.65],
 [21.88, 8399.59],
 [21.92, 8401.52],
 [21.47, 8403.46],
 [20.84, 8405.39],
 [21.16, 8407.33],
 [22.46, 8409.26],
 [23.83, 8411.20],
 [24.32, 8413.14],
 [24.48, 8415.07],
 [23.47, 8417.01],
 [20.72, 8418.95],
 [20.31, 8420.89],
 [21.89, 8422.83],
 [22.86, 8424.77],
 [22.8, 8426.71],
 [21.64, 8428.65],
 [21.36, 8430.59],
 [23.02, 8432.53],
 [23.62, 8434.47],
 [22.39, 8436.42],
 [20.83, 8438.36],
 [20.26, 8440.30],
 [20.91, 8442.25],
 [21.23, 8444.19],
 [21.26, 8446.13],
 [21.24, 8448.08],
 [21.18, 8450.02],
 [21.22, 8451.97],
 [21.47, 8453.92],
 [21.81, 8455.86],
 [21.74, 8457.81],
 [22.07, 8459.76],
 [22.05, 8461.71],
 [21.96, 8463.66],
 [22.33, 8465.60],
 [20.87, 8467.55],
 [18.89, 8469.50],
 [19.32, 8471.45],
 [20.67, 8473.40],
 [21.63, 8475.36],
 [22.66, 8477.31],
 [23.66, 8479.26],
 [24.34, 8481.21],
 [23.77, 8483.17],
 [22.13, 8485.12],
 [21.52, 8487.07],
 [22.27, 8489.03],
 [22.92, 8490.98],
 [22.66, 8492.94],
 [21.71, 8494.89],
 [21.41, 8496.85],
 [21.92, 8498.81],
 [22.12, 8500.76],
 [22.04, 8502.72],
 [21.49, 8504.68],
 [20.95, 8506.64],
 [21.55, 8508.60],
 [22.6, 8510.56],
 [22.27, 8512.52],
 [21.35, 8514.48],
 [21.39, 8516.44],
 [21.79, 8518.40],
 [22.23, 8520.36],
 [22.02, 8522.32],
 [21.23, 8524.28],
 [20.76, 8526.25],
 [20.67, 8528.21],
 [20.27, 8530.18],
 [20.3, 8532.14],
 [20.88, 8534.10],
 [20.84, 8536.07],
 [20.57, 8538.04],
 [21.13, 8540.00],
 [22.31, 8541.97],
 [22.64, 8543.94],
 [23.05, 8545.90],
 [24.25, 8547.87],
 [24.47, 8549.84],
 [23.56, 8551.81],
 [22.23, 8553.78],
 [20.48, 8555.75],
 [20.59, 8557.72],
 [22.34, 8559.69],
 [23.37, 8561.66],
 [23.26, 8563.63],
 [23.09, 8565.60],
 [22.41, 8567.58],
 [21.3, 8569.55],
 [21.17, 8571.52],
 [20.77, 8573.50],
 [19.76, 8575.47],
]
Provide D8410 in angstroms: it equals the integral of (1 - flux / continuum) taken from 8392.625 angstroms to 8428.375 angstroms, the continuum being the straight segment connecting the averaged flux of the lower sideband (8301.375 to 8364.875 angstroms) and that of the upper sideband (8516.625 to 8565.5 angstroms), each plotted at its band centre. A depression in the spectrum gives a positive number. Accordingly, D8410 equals 0.9 angstroms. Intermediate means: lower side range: 23.3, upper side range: 21.9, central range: 22.2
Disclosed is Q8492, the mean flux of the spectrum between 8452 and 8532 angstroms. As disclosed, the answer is 21.7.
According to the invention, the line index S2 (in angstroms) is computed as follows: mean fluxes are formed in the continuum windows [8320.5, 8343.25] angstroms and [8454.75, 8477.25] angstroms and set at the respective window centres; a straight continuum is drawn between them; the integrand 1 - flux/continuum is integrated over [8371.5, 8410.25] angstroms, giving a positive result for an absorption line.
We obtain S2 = 4.3 angstroms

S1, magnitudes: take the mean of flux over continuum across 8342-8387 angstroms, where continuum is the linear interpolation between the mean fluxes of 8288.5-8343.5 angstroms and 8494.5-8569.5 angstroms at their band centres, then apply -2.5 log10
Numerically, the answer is 0.28 mag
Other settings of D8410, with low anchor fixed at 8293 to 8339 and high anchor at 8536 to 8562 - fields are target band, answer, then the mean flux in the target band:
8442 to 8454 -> 1.8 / 21.2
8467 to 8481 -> 1.8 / 21.3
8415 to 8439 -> 3.2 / 22.2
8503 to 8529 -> 1.8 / 21.6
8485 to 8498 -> 1.0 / 22.1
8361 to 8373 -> 3.0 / 20.5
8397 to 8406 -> 1.6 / 21.6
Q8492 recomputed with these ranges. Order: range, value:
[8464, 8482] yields 21.6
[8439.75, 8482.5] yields 21.5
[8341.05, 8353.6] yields 21.6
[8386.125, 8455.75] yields 21.9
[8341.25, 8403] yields 20.9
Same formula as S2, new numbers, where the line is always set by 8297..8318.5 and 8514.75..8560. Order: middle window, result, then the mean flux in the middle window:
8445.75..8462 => 1.5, 21.5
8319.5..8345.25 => 1.1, 25.6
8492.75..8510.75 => 0.7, 21.8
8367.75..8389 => 4.1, 20.7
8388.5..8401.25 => 1.6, 22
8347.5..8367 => 4.5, 20.2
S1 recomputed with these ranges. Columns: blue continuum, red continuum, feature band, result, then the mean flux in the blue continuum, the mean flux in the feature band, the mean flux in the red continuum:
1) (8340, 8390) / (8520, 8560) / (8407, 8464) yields -0.05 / 20.6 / 22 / 21.7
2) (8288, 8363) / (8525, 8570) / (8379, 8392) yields 0.21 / 26.1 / 20.6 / 21.9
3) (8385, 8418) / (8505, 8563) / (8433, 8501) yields 0.01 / 22.3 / 21.8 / 21.8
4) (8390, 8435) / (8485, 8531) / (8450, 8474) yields 0.04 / 22.3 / 21.2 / 21.7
